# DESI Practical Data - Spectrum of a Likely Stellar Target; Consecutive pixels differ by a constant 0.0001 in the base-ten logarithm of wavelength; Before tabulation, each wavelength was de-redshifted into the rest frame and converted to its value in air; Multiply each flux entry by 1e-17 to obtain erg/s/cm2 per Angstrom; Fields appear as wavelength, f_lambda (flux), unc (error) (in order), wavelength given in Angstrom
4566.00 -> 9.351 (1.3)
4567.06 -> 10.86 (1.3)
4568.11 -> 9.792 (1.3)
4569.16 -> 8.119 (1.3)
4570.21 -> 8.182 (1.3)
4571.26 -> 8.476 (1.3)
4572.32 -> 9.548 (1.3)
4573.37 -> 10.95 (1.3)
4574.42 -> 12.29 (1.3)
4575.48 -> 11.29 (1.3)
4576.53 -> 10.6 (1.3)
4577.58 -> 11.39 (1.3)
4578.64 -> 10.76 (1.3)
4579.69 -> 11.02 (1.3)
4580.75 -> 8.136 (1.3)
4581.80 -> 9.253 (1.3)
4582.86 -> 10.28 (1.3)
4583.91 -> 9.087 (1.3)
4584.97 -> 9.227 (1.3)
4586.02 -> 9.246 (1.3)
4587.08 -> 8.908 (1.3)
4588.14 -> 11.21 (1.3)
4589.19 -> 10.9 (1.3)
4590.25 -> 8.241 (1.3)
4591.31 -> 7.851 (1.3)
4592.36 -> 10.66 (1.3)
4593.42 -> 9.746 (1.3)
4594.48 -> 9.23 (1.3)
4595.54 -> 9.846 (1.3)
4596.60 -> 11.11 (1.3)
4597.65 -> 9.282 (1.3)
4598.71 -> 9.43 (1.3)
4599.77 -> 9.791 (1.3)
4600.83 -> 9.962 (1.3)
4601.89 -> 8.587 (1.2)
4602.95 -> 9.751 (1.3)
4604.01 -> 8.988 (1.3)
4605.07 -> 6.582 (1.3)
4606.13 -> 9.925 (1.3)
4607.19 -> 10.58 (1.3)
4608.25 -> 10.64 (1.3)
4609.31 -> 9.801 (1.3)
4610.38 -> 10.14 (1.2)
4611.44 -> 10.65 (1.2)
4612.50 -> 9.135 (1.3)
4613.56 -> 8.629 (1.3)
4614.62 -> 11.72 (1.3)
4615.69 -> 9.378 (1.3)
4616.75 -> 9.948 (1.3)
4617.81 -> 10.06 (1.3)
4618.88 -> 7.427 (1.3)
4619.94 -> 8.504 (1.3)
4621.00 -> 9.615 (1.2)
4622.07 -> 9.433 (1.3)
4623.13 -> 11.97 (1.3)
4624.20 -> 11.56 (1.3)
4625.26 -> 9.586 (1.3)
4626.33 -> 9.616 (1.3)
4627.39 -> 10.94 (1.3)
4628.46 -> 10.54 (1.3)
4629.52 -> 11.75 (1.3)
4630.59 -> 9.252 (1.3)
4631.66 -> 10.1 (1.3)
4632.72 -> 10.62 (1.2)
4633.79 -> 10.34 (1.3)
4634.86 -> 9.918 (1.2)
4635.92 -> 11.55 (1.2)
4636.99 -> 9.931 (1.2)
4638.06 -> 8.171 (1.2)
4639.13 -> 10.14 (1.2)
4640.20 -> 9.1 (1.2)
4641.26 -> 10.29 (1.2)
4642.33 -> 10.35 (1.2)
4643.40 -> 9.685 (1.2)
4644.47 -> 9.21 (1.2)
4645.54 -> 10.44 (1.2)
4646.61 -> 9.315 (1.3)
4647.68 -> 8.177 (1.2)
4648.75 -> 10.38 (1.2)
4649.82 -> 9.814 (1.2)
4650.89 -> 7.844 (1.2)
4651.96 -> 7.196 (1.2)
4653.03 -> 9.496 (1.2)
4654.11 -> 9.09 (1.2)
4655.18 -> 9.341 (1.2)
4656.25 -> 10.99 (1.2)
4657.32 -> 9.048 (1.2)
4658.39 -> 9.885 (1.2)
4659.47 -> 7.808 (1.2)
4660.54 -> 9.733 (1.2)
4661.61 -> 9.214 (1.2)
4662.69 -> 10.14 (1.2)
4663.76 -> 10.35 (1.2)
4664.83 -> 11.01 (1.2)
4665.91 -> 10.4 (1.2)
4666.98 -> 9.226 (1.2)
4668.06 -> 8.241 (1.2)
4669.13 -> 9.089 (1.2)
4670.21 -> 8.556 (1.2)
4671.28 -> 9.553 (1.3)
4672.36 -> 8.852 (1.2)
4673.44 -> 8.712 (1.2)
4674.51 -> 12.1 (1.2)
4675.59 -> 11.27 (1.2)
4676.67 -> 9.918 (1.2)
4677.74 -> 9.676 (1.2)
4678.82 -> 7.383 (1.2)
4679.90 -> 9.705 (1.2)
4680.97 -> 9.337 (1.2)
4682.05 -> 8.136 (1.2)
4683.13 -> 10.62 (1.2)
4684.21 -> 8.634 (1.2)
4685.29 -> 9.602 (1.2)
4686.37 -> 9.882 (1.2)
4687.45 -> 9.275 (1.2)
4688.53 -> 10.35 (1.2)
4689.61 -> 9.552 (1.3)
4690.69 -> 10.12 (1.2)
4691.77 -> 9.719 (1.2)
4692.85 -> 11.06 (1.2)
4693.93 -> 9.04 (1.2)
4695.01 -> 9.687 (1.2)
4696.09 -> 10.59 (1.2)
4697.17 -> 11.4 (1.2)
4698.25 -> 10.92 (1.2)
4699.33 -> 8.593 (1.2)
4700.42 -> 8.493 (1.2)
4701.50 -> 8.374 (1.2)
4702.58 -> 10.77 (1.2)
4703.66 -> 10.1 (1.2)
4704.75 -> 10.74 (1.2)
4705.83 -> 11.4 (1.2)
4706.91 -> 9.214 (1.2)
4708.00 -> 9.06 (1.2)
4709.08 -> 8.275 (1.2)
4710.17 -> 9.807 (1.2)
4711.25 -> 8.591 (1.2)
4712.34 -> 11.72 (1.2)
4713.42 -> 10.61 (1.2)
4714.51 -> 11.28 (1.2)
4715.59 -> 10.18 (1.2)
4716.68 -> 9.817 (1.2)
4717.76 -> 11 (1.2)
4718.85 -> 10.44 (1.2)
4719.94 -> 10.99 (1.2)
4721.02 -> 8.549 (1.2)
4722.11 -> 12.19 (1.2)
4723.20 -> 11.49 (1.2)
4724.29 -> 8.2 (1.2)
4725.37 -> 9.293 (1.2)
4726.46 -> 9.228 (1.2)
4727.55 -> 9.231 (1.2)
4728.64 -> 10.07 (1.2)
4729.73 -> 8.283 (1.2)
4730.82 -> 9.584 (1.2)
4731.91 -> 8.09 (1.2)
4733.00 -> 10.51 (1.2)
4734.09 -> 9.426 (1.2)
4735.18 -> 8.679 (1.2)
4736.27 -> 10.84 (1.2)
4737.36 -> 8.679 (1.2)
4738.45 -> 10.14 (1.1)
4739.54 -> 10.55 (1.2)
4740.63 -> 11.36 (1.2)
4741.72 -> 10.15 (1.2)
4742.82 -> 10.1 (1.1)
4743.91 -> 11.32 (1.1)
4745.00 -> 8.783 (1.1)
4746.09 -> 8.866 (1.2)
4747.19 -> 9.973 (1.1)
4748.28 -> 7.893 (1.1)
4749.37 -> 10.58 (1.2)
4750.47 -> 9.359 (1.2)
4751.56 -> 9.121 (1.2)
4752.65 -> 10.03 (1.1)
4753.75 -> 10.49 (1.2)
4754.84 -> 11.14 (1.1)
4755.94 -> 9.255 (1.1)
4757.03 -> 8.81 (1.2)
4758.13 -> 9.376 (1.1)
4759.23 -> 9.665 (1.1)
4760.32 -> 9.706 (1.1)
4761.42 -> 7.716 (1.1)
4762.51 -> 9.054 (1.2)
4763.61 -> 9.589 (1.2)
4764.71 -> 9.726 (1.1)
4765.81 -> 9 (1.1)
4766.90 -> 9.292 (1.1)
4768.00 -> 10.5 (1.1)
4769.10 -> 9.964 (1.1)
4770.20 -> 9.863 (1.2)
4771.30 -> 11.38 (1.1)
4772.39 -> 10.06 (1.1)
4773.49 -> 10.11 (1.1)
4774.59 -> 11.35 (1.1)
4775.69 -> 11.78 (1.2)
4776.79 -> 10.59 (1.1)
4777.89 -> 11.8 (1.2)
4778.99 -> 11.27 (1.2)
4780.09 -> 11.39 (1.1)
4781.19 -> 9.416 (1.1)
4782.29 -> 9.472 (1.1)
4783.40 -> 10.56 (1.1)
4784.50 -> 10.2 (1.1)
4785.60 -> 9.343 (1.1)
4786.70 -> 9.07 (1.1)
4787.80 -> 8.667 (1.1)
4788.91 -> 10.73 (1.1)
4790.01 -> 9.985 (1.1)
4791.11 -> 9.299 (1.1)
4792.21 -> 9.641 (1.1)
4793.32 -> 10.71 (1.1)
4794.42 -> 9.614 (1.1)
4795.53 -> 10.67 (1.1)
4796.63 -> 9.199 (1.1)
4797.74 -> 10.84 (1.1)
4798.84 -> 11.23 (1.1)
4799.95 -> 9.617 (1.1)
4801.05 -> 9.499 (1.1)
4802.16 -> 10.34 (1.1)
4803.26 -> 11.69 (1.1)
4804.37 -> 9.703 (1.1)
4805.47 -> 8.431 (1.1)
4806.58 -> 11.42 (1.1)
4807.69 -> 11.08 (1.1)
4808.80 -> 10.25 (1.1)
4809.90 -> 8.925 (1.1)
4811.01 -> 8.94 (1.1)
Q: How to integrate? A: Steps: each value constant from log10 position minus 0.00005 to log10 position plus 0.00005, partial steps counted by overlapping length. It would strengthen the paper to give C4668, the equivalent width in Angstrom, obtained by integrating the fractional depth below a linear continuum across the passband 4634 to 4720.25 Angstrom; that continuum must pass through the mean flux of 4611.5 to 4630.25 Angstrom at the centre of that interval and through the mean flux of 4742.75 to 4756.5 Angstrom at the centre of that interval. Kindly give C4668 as 1.49 Angstrom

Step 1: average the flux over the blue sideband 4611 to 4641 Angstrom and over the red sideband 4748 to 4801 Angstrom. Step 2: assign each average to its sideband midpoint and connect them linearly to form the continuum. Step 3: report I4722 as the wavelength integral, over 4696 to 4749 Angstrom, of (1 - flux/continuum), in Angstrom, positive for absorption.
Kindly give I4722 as 0.6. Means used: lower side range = 9.99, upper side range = 9.97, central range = 9.87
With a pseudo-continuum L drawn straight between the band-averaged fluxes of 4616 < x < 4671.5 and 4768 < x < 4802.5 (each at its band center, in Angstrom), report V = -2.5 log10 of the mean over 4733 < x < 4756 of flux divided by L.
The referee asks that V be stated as 0.02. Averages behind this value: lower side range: 9.69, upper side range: 10.2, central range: 9.87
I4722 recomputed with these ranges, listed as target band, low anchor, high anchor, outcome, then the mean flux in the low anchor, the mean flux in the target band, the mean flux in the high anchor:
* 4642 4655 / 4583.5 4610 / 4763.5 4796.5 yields 0.6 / 9.55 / 9.23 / 10.2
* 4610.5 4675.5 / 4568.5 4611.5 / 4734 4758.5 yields 0.2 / 9.74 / 9.73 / 9.79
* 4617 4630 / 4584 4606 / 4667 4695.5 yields -0.8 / 9.43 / 10.1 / 9.53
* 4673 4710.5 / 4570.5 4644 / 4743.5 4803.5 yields 0.6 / 9.89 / 9.76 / 9.96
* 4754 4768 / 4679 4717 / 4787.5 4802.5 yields 0.7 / 9.82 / 9.43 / 10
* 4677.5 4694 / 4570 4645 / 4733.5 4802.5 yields 0.7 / 9.87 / 9.51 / 9.95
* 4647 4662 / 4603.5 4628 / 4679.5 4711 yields 0.9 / 9.78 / 9.15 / 9.73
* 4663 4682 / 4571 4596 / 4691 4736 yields 0.6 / 9.94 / 9.58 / 9.88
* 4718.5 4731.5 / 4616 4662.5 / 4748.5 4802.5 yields 0.2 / 9.71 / 9.77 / 9.99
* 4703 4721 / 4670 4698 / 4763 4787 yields -0.5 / 9.75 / 10.2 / 10.3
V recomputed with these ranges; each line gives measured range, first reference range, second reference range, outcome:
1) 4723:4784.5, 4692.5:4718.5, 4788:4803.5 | 0.03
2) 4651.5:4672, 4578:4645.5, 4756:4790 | 0.05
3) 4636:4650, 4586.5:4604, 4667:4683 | -0.02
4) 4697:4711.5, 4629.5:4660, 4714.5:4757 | 0.01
